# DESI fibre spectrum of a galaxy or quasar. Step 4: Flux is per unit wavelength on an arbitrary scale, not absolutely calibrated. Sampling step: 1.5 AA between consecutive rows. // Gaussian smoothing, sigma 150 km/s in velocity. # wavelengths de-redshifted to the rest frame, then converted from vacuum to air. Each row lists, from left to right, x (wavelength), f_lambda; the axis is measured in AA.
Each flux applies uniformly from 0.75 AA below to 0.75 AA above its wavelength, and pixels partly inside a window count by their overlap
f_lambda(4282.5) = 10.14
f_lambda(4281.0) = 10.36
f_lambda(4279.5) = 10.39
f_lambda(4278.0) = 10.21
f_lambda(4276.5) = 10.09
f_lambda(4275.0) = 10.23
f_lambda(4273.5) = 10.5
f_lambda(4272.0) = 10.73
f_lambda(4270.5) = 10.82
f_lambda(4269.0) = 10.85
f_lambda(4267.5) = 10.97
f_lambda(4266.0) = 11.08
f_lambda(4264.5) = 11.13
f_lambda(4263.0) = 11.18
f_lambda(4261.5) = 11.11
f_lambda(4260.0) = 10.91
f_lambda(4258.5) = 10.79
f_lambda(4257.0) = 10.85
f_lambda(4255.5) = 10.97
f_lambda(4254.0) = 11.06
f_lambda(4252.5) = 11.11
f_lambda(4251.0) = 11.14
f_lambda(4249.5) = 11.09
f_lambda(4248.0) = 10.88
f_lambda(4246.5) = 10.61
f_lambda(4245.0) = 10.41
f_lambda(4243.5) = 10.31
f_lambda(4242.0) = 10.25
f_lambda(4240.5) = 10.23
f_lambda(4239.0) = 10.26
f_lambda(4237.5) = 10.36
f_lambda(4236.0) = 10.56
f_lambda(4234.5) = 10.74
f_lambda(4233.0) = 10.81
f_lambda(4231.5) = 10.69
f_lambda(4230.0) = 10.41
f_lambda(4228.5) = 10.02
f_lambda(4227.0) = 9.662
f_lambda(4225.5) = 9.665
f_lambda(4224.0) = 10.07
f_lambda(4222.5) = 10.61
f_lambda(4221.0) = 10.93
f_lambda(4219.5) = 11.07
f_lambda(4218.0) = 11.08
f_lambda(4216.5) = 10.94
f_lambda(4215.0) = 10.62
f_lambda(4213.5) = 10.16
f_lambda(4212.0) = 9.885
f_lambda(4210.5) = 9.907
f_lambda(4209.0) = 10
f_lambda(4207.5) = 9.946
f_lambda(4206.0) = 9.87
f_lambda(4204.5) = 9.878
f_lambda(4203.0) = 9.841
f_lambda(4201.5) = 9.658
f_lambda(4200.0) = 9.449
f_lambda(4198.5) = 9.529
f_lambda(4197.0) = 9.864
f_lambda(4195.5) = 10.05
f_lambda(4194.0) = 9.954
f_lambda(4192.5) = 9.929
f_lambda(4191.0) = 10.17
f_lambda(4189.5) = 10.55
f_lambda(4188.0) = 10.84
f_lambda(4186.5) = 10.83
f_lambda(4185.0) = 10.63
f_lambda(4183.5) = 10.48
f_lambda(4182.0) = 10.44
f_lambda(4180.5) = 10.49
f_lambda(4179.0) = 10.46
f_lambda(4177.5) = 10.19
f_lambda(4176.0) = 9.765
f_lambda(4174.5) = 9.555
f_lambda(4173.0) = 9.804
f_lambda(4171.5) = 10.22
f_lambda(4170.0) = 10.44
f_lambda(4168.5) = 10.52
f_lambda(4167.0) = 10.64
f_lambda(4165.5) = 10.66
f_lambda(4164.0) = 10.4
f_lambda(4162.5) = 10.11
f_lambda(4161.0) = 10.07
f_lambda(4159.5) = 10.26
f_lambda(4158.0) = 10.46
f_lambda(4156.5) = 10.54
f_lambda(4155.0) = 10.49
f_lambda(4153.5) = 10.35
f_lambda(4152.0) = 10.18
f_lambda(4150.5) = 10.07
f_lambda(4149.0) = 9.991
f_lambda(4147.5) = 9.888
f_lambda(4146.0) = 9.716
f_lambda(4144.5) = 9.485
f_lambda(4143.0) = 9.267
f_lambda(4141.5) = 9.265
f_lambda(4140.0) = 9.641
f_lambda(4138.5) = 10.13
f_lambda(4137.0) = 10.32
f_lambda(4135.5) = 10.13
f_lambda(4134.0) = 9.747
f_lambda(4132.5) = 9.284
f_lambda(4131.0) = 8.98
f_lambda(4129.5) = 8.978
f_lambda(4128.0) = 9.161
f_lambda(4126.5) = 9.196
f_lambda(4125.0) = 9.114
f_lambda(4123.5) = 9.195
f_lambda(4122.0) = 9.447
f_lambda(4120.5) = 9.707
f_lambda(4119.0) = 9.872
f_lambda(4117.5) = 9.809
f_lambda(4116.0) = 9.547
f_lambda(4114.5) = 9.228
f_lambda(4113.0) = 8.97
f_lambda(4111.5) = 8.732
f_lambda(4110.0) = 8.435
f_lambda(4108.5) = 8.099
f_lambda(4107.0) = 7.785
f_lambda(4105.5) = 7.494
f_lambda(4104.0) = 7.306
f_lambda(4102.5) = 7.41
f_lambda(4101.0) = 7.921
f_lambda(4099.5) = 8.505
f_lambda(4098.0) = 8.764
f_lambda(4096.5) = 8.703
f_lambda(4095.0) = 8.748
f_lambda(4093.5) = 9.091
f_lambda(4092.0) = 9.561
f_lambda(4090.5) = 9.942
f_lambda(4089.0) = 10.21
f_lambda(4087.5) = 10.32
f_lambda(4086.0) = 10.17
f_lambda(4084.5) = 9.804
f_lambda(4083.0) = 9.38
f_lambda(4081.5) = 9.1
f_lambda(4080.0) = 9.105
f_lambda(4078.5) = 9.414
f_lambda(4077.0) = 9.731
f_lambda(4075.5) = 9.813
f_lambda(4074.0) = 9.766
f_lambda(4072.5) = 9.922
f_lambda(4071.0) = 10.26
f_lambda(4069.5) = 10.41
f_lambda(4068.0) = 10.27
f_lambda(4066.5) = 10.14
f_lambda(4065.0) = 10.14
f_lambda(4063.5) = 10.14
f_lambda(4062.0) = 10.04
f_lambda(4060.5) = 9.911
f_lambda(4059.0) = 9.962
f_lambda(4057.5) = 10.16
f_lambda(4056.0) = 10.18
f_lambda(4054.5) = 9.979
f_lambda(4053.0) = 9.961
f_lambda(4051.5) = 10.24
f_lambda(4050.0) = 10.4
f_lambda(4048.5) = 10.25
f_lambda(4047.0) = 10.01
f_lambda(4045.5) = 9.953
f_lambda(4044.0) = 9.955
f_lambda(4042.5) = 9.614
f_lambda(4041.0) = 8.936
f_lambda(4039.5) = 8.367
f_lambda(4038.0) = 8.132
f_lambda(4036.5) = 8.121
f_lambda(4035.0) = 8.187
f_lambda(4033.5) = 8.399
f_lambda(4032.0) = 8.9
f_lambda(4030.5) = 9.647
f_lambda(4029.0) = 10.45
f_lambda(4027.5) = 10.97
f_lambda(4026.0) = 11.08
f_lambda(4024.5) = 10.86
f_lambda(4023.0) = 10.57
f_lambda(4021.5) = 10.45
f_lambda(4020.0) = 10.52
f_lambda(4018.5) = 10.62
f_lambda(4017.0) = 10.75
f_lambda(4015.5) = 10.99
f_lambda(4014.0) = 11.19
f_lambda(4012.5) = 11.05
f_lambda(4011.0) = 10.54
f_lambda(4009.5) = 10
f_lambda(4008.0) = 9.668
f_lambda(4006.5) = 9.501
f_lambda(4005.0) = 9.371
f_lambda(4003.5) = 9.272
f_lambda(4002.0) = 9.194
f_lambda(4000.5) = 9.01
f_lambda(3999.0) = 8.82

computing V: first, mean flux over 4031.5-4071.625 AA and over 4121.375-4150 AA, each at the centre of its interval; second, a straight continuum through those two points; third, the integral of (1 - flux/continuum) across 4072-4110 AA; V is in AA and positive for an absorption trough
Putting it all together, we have 2.3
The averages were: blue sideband 9.67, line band 9.02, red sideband 9.53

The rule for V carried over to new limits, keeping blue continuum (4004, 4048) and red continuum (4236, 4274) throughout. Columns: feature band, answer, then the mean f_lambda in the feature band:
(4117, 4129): 0.99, 9.42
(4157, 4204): 1.29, 10.2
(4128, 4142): 0.98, 9.59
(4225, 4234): 0.37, 10.2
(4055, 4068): -0.09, 10.1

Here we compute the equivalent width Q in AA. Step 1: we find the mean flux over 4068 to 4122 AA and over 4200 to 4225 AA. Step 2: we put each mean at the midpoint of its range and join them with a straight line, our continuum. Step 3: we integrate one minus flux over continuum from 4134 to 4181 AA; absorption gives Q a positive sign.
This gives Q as -1.7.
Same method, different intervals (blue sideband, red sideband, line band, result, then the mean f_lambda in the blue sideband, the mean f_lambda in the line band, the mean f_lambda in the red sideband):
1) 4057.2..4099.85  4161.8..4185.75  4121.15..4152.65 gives 1.5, 9.71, 9.58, 10.3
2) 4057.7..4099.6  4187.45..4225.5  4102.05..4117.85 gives 2.3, 9.71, 8.42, 10.2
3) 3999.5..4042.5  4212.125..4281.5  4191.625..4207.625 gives 1.0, 9.8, 9.81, 10.6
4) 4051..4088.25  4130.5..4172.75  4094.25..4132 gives 4.6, 9.93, 8.77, 10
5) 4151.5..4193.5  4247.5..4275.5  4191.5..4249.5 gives 2.2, 10.3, 10.3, 10.9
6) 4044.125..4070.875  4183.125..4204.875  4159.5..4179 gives -0.2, 10.1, 10.2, 10.1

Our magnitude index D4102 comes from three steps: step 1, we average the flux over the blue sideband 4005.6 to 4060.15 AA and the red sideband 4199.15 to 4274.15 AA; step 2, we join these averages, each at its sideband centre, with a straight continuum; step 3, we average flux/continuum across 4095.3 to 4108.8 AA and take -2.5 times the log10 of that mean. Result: 0.26 mag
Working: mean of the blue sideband 9.96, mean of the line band 8.02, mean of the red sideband 10.5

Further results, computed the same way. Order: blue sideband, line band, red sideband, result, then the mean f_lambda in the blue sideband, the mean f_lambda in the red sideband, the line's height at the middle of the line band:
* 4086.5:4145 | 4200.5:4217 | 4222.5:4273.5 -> 0.02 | 9.12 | 10.7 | 10.2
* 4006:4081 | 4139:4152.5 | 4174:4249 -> 0.05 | 9.95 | 10.3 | 10.1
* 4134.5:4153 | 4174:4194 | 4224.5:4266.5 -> -0.02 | 9.85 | 10.6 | 10.2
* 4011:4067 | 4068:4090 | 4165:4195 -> 0.03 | 9.99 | 10.3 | 10.1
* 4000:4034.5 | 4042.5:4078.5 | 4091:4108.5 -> -0.10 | 10.1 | 8.31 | 9.18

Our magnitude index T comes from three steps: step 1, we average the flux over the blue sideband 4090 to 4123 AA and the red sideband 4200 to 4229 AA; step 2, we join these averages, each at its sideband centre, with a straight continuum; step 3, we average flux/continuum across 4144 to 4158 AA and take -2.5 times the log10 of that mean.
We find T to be -0.08 mag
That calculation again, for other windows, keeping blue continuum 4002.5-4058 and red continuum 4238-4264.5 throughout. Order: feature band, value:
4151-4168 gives 0.01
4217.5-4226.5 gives 0.01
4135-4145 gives 0.07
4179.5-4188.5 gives -0.01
